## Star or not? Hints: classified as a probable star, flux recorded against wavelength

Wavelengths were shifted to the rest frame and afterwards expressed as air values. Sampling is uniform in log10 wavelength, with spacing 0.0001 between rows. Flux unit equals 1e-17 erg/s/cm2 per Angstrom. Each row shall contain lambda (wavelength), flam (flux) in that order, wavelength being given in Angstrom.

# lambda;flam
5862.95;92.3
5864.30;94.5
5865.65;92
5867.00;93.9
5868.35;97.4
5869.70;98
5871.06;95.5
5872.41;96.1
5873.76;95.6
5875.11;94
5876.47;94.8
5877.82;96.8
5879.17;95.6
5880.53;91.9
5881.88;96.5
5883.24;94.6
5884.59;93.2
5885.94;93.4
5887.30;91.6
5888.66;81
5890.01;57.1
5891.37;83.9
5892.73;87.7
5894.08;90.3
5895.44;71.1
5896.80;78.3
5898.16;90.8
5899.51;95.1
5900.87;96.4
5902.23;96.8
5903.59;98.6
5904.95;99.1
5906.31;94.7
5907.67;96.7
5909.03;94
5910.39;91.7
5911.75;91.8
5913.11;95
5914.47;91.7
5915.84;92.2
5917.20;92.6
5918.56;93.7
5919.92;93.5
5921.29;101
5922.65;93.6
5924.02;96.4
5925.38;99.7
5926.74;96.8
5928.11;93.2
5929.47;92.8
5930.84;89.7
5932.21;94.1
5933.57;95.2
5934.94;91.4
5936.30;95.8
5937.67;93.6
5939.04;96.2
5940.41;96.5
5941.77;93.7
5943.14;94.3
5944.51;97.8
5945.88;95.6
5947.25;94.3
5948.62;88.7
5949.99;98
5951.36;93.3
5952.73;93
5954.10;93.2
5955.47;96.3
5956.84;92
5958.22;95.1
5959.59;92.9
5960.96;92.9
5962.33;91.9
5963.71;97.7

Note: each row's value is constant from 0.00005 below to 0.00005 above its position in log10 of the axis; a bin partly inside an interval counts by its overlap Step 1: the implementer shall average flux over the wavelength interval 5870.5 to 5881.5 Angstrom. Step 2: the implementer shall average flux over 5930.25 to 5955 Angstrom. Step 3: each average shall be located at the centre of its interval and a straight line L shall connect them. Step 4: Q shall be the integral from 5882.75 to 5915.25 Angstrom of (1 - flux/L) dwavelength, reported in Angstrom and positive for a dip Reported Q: 1.7 Angstrom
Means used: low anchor 95.1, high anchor 94.2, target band 89.8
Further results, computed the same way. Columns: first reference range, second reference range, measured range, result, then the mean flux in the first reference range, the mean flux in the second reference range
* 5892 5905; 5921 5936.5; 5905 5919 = -0.2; 90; 94.8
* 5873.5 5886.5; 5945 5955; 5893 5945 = 0.4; 94.7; 93.9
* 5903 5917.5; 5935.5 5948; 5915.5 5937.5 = 0.1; 94.4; 95.2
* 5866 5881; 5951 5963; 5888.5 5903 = 1.6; 95.4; 93.4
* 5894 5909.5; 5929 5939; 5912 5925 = -0.3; 91.8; 93.4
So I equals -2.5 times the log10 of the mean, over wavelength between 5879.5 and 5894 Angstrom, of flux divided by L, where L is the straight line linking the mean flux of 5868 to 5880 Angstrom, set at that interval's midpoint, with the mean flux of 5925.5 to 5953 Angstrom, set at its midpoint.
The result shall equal 0.10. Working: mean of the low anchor 95.8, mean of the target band 87.4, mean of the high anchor 94.3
